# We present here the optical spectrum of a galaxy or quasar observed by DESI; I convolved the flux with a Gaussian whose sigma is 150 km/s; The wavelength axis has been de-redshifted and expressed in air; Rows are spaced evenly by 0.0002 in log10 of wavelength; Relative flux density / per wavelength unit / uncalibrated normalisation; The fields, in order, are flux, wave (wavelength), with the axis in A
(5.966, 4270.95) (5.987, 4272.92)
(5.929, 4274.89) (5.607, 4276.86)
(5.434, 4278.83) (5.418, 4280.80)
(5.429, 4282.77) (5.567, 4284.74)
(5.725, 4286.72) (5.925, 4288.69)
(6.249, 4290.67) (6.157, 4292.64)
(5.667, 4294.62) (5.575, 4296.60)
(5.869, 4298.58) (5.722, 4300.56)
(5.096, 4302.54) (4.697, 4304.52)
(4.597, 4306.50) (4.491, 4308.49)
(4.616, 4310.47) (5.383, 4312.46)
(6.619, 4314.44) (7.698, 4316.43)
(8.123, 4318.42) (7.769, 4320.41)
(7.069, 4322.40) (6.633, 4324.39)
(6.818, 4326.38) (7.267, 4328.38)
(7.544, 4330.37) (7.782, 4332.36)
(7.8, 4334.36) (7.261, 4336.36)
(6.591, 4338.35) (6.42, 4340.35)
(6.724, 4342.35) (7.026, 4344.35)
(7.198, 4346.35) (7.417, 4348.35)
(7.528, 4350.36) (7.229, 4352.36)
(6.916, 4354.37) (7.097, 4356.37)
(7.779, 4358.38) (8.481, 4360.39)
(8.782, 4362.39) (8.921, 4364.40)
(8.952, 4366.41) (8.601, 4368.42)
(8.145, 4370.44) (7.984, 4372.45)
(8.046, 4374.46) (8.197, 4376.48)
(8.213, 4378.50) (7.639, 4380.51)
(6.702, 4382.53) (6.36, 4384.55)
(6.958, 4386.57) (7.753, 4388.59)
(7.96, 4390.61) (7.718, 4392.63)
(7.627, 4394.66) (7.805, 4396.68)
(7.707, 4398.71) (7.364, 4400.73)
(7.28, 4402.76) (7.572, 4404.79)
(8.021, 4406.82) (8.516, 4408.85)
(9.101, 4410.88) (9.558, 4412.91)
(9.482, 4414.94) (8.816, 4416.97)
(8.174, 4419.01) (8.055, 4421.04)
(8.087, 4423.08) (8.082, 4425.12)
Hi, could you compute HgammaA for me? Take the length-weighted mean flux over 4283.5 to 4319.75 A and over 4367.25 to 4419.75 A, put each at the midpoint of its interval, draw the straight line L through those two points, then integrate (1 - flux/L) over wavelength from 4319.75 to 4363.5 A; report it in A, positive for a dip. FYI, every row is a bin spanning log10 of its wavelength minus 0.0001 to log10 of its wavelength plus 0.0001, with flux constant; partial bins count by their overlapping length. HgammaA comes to -3.9 A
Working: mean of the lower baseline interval 5.78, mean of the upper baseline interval 7.98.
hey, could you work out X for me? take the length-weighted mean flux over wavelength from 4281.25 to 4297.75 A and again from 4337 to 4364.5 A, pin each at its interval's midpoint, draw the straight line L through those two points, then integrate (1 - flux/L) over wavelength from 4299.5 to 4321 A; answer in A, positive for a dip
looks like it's 1.7 A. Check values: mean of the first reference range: 5.78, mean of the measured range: 5.86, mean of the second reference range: 7.39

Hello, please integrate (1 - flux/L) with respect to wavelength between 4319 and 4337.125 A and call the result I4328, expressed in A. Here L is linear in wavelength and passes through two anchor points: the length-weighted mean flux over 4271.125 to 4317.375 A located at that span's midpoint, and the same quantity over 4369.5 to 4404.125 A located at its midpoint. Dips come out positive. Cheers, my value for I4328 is -2.8 A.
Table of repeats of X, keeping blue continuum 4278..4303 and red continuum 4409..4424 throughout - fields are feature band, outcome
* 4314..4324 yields -1.7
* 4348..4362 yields -0.6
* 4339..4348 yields 0.1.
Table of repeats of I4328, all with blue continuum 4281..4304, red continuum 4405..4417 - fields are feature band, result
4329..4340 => -0.9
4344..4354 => -0.1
